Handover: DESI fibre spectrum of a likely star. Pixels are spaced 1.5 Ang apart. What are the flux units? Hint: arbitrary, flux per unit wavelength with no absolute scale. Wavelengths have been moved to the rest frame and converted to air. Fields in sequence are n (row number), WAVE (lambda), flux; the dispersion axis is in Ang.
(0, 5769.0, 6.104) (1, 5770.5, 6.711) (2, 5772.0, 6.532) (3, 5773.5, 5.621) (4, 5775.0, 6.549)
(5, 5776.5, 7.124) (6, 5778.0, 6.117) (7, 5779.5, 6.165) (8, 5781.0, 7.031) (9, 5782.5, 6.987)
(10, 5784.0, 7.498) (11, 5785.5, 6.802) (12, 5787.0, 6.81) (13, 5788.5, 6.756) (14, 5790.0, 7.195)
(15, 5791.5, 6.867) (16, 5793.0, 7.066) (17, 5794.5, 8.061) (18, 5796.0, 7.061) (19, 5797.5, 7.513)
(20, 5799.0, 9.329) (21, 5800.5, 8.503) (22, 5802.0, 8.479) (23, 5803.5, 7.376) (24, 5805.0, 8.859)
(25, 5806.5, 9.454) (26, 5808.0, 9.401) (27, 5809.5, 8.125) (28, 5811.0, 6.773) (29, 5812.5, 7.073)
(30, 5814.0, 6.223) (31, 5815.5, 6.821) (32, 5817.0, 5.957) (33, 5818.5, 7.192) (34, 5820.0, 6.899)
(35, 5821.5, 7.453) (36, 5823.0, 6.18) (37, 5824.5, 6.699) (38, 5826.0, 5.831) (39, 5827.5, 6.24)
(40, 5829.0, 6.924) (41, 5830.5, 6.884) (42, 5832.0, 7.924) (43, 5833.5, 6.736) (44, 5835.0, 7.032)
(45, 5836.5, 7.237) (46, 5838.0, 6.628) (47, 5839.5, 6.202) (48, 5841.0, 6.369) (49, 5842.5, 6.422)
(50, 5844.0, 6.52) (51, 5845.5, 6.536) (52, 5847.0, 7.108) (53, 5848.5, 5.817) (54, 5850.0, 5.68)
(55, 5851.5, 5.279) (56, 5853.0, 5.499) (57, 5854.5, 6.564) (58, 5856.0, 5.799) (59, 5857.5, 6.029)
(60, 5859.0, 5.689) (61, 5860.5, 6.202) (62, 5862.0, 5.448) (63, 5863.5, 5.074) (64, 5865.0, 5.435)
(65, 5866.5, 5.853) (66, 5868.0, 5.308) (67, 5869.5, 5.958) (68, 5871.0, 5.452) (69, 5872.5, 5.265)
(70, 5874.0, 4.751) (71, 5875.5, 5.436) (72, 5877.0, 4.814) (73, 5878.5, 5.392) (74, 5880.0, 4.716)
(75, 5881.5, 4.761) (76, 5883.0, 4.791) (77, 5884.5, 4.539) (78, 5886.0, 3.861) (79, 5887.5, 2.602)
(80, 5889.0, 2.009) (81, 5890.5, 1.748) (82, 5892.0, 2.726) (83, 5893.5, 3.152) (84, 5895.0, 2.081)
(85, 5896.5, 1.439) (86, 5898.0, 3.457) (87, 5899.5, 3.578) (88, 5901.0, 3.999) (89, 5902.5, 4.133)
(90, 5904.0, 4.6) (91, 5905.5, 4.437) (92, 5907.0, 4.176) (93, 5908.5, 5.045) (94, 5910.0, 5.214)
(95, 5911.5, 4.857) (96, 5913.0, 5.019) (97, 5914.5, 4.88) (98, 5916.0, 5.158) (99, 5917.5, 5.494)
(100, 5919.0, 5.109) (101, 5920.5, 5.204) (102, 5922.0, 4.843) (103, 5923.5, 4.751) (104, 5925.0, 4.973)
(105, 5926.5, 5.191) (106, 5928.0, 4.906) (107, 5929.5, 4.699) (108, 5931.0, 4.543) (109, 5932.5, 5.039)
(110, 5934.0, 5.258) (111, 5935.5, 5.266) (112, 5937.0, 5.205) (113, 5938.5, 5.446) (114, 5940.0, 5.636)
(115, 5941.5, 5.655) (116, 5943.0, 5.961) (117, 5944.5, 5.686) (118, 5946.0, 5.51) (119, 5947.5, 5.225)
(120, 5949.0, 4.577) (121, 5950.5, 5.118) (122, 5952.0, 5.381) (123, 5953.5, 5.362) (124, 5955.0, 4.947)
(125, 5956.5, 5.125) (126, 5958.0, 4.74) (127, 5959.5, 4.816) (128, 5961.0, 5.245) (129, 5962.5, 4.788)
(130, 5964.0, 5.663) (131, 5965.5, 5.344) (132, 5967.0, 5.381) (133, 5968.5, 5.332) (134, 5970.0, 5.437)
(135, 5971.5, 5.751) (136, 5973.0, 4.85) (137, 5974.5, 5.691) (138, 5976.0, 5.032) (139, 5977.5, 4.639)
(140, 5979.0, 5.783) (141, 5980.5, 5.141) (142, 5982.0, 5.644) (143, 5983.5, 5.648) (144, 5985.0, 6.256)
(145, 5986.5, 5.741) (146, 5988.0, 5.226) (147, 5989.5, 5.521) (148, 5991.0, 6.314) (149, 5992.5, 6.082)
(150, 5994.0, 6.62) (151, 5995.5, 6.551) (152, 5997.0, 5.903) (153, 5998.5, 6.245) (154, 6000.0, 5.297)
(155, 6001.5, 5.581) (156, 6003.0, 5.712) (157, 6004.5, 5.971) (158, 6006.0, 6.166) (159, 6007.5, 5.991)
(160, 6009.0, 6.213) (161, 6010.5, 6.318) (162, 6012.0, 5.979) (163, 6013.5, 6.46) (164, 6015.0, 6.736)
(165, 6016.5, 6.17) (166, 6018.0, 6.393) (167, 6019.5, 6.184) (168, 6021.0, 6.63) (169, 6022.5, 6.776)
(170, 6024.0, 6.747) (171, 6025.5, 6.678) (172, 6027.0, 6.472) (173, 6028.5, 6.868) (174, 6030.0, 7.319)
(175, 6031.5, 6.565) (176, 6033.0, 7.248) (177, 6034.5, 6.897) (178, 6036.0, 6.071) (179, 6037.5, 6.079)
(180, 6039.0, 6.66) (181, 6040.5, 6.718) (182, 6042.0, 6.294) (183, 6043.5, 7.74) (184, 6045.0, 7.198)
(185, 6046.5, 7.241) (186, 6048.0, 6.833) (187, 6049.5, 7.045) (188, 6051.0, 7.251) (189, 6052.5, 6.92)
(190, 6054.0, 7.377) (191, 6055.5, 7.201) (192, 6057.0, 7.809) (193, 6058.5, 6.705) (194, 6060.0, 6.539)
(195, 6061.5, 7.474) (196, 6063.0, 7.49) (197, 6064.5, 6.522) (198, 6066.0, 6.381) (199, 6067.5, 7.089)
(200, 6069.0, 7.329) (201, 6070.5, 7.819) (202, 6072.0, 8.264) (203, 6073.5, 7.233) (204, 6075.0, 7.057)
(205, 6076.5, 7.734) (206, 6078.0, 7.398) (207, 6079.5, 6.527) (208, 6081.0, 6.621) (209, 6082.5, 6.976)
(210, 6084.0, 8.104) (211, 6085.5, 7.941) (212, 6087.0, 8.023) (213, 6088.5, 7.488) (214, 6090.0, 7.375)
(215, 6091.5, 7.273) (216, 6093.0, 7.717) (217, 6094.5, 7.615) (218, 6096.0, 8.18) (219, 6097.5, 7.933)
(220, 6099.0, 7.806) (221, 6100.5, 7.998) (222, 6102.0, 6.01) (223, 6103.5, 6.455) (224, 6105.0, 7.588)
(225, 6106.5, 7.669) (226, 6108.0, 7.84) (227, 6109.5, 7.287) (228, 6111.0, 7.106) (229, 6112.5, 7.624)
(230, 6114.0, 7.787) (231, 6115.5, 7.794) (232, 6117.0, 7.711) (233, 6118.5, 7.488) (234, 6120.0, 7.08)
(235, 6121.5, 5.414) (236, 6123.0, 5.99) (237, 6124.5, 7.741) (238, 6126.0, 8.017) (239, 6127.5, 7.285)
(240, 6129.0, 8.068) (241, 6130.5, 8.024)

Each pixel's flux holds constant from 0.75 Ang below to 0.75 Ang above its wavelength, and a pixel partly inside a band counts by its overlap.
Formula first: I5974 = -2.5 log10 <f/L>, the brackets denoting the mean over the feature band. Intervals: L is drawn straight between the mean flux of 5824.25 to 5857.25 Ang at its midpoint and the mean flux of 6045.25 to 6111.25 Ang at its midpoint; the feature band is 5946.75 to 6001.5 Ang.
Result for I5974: 0.26 mag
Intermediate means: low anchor 6.44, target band 5.46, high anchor 7.32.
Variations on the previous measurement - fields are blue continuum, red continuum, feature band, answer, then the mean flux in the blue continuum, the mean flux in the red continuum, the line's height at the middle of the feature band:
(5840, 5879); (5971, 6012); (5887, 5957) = 0.25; 5.76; 5.78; 5.77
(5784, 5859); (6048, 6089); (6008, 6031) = 0.11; 6.98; 7.26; 7.2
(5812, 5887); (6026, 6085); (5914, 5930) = 0.26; 6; 7.06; 6.37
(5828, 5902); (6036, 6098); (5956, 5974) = 0.19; 5.2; 7.23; 6.2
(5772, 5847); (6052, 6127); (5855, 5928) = 0.48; 7.09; 7.33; 7.16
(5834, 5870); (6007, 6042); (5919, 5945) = 0.21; 6.08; 6.53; 6.29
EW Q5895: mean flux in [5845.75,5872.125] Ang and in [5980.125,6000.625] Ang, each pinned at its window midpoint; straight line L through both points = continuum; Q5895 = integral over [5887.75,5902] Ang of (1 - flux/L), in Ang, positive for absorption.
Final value 7.6 Ang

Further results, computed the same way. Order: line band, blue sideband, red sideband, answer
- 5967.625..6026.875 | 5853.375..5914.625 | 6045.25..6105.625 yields 2.4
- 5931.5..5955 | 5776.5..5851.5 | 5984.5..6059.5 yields 4.8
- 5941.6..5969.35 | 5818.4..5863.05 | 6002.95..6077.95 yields 5.9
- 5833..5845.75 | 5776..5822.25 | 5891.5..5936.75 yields -0.5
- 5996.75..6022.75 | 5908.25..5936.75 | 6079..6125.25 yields 0.1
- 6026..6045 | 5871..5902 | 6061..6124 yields -1.2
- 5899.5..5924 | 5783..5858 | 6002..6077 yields 7.6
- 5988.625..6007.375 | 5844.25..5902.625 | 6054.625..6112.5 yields 0.9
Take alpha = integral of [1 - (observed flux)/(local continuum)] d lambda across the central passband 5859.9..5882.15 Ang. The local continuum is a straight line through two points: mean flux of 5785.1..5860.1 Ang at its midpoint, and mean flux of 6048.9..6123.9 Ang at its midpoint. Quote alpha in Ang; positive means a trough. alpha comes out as 5.4 Ang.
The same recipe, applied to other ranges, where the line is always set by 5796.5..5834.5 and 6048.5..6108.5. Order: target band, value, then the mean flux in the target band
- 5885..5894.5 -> 6.0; 2.72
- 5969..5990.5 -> 5.5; 5.46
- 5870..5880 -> 3.0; 5.17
